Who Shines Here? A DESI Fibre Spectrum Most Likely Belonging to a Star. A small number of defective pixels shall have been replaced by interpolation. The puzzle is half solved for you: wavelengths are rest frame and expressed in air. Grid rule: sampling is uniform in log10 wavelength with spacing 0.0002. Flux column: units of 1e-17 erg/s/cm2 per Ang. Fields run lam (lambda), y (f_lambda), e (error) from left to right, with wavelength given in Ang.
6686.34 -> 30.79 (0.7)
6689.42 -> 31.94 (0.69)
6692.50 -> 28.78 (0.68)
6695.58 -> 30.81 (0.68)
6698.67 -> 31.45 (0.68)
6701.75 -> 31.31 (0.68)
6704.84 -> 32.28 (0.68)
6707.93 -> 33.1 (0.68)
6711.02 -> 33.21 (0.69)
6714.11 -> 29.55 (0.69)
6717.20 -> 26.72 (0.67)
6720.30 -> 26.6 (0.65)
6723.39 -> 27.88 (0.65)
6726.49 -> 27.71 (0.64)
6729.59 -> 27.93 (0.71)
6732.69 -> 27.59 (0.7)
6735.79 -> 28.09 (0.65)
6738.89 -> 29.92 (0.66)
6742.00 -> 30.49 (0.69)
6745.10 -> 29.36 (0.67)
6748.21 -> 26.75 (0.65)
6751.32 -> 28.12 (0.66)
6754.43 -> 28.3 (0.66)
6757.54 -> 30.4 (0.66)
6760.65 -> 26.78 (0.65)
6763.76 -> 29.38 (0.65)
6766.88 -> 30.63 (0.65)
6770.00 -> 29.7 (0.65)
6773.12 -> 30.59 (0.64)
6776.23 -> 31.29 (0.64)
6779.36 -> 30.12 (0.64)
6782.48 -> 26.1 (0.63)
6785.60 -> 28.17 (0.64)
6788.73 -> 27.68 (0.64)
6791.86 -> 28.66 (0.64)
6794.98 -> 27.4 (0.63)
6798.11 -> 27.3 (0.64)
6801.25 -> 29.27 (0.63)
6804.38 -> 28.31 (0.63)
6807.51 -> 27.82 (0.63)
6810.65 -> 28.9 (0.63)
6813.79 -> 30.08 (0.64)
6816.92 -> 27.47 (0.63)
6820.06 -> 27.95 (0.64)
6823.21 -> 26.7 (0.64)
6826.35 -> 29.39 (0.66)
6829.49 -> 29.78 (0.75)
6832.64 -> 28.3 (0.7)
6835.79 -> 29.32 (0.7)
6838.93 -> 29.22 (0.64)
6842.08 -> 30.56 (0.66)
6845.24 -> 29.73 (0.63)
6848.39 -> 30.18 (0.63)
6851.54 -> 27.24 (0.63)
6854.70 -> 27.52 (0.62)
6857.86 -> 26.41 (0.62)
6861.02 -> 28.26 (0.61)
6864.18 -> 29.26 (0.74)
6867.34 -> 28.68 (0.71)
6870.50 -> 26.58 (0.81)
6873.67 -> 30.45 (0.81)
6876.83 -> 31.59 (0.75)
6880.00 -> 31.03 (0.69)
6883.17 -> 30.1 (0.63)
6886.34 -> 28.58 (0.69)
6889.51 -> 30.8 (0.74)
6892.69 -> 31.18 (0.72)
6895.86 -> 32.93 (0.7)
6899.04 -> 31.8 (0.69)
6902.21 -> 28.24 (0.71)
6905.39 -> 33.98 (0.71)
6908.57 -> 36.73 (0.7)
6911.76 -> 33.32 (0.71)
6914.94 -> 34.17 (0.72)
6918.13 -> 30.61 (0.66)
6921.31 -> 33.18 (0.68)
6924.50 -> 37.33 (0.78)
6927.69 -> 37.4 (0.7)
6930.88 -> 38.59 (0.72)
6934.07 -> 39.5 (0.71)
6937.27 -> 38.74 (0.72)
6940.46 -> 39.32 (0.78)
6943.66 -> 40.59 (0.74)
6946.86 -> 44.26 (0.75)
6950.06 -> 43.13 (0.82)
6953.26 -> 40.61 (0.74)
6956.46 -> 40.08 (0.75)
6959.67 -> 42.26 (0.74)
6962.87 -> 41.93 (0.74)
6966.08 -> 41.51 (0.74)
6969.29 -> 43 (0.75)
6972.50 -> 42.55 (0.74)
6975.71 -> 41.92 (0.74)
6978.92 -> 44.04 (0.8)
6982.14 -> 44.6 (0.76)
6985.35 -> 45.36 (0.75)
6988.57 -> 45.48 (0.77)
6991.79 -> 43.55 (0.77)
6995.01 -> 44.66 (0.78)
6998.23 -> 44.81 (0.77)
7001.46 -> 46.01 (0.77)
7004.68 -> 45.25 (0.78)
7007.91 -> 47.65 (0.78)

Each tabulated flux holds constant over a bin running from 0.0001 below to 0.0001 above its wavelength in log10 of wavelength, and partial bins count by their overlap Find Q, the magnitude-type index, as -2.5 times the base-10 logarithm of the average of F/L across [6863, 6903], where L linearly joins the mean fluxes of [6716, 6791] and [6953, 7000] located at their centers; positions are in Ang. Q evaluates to 0.22 mag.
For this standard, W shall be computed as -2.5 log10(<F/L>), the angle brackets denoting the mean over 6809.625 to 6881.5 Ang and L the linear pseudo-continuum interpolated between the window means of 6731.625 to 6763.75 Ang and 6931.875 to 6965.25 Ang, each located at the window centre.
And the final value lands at 0.20 mag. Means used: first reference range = 28.6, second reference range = 41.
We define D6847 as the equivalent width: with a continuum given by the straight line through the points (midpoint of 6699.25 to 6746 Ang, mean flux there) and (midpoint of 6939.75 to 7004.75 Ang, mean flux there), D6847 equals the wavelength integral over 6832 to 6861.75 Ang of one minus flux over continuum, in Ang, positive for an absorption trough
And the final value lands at 6.2 Ang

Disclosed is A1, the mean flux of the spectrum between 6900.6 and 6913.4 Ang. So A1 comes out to 33.1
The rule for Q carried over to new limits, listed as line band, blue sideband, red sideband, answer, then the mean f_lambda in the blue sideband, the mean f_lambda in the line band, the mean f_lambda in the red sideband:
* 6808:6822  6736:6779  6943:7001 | 0.16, 29.3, 28.5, 43.1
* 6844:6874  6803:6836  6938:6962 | 0.15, 28.5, 28.3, 41.4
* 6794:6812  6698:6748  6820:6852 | 0.04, 29.5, 28.2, 29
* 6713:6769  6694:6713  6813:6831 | 0.09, 32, 28.5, 28.5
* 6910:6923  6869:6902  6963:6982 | 0.06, 30.4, 32.9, 42.7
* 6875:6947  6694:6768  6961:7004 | 0.16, 29.3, 34.3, 43.8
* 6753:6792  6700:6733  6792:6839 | -0.01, 29.5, 29.1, 28.5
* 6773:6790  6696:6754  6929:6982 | 0.12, 29.3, 28.9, 41.4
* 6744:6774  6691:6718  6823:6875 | 0.04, 30.9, 29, 28.7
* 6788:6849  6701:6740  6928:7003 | 0.20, 29.3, 28.7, 42.4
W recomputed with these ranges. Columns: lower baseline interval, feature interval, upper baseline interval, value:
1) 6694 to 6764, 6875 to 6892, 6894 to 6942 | 0.12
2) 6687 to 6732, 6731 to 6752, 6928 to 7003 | 0.10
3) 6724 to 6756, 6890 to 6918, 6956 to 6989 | 0.19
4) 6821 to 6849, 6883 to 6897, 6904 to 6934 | 0.08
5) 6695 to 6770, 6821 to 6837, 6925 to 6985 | 0.20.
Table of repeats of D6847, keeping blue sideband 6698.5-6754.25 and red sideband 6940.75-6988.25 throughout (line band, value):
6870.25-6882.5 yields 2.4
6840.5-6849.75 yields 1.5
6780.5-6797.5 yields 2.7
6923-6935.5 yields 0.7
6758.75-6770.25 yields 0.8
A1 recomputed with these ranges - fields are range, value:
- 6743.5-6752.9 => 28.1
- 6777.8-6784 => 28.1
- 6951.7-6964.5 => 41.2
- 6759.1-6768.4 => 28.9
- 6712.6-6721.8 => 27.6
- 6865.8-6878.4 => 29.3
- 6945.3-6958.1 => 42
